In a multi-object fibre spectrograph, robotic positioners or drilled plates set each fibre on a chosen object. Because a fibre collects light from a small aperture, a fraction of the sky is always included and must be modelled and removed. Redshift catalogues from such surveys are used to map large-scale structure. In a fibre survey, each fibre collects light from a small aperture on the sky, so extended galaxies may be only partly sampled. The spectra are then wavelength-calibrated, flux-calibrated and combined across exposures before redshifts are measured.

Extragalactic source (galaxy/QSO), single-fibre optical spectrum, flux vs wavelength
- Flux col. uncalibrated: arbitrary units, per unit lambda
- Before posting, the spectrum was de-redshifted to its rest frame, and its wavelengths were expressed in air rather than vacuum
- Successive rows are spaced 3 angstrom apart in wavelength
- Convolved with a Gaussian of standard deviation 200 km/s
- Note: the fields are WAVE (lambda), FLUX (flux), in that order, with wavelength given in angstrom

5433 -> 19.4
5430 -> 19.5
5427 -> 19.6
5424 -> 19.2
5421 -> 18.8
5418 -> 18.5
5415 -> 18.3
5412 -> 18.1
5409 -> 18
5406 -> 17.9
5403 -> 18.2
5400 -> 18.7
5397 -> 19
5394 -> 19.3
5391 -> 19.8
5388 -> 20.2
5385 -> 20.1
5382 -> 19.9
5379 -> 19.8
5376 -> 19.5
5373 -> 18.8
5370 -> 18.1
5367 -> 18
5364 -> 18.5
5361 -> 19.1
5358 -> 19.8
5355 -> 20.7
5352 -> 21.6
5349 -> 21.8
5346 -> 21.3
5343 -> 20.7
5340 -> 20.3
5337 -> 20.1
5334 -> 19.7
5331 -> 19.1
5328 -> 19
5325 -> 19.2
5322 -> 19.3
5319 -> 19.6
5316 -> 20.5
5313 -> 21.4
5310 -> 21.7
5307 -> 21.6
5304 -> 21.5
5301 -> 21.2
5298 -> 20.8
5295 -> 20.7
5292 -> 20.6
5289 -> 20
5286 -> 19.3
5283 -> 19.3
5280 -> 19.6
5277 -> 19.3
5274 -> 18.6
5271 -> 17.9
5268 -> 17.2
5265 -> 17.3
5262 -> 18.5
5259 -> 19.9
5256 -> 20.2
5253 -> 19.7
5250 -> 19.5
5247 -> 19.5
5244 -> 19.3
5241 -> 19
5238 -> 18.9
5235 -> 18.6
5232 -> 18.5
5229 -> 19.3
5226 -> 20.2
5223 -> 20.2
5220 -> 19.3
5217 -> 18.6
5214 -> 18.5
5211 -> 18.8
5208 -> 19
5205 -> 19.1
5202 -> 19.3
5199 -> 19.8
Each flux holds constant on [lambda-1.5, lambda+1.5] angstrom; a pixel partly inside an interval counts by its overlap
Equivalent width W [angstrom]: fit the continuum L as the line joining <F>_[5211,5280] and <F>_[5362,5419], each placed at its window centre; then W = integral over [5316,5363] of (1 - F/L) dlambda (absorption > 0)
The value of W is -2.9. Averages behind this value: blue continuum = 19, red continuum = 18.9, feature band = 20.1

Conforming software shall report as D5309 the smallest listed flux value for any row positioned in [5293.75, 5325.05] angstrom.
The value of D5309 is 19.2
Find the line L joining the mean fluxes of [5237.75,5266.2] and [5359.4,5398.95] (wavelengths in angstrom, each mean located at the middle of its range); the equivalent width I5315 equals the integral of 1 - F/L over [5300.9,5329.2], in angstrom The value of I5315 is -1.9 angstrom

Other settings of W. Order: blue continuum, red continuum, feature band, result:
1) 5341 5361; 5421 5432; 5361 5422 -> 3.5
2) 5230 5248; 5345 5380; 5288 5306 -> -1.4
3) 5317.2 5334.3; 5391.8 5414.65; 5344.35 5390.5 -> -2.3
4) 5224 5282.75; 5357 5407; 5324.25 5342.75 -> -0.6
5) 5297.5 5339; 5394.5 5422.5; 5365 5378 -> 0.4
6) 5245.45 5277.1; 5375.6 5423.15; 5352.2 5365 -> -0.6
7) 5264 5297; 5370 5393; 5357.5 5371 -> 0.6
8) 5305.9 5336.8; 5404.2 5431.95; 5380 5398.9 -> -0.6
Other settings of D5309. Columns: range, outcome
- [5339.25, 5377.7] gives 18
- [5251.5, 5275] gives 17.2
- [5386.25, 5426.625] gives 17.9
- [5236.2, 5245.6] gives 18.9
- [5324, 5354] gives 19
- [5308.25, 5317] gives 20.5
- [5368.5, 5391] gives 18.1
